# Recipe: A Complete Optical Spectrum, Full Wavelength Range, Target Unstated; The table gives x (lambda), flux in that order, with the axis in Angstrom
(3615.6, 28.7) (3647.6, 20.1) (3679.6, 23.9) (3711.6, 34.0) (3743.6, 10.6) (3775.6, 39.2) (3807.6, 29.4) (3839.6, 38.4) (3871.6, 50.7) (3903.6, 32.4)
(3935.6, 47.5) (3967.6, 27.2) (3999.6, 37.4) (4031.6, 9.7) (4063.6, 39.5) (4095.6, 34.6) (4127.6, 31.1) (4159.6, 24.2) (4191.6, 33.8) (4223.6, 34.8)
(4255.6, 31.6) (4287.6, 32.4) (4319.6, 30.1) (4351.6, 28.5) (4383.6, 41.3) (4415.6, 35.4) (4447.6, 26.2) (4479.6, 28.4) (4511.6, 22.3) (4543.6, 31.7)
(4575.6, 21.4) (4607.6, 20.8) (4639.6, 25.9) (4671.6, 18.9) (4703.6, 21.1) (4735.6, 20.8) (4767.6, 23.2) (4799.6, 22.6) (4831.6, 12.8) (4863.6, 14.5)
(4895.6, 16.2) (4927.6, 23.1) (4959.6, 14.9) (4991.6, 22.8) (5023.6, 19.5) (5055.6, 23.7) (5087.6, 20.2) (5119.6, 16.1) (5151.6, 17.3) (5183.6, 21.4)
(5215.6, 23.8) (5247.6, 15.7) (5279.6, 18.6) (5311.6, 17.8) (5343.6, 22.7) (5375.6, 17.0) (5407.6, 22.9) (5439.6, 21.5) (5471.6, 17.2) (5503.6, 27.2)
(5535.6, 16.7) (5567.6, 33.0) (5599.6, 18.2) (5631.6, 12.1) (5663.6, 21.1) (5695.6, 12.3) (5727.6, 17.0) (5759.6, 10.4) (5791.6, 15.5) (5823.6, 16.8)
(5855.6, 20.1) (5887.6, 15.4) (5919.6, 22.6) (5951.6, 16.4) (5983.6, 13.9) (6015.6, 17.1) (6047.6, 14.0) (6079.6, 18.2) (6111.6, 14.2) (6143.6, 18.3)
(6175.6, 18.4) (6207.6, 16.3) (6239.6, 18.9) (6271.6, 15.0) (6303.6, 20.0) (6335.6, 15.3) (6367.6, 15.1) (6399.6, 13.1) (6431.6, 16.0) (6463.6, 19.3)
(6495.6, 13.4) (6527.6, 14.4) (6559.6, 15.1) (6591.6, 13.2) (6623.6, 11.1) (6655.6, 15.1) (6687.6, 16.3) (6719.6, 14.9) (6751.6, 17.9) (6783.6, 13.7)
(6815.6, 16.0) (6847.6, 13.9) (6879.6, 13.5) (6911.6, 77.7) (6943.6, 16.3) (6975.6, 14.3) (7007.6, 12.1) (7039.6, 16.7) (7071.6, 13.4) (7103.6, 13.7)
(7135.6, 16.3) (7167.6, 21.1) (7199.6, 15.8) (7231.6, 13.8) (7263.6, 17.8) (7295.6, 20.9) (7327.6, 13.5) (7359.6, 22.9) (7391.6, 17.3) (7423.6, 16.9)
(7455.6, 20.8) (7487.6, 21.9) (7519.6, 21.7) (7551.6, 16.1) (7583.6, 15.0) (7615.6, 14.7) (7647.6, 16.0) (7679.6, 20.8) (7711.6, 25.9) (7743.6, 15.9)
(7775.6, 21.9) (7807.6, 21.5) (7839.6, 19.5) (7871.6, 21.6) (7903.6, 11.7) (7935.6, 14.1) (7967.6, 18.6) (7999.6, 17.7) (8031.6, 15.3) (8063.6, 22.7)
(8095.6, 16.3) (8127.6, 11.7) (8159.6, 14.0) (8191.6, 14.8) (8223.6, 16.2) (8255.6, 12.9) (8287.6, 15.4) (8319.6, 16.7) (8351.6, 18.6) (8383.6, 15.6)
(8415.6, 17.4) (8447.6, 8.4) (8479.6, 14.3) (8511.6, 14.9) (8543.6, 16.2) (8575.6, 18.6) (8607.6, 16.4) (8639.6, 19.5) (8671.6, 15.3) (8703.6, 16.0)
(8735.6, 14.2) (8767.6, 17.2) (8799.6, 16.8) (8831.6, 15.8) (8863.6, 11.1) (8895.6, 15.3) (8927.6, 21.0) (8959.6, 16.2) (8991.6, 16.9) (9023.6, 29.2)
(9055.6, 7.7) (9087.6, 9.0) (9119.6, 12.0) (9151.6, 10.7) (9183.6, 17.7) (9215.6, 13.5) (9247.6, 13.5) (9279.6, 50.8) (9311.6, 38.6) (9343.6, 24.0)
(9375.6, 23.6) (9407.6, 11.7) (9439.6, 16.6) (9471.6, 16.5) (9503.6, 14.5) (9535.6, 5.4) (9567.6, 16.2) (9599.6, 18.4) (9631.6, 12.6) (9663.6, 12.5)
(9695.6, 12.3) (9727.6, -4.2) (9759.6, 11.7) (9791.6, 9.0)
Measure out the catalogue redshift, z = 0.85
